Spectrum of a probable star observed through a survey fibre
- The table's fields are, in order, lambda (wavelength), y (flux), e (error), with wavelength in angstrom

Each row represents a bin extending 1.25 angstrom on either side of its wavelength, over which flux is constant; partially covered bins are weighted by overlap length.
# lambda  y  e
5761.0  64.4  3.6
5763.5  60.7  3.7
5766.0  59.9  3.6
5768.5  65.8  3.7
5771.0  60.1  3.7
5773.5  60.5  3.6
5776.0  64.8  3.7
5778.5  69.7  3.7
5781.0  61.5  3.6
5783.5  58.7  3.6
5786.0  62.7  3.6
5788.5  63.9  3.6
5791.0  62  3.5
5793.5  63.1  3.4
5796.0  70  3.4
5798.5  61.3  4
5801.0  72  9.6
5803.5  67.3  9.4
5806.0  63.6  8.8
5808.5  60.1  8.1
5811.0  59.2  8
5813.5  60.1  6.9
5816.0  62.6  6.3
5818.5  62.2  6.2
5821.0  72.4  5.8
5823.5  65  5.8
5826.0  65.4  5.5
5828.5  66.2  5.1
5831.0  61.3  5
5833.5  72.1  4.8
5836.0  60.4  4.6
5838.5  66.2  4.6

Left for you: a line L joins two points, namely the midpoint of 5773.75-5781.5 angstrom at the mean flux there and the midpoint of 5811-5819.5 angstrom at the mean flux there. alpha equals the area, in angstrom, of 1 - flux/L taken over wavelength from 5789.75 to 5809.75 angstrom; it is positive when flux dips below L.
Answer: -0.67 angstrom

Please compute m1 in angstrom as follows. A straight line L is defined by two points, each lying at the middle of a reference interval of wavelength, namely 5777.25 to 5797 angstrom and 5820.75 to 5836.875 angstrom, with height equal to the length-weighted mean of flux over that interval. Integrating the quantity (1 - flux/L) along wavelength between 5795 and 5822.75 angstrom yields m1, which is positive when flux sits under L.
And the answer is 0.1 angstrom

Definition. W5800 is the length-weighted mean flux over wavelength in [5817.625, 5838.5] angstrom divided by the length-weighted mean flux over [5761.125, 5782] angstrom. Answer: 1.04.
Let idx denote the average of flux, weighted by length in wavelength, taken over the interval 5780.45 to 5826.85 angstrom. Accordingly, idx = 63.9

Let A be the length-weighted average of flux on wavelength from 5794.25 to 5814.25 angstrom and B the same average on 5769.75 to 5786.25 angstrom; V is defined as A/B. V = 1.0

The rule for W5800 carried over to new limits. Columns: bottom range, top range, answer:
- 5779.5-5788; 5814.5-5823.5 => 1.06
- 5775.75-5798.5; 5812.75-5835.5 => 1.02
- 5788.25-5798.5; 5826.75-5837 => 1.01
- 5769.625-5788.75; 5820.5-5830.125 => 1.06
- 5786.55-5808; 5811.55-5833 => 0.99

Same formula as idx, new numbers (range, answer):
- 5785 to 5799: 64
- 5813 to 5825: 64.8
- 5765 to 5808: 63.9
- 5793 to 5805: 66.9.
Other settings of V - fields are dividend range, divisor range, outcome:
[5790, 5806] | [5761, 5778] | 1.05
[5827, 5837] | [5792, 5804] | 0.98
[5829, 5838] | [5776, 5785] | 1.02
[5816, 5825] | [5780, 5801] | 1.04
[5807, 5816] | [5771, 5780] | 0.94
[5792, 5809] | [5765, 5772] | 1.06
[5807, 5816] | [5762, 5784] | 0.96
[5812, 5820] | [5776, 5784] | 0.97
